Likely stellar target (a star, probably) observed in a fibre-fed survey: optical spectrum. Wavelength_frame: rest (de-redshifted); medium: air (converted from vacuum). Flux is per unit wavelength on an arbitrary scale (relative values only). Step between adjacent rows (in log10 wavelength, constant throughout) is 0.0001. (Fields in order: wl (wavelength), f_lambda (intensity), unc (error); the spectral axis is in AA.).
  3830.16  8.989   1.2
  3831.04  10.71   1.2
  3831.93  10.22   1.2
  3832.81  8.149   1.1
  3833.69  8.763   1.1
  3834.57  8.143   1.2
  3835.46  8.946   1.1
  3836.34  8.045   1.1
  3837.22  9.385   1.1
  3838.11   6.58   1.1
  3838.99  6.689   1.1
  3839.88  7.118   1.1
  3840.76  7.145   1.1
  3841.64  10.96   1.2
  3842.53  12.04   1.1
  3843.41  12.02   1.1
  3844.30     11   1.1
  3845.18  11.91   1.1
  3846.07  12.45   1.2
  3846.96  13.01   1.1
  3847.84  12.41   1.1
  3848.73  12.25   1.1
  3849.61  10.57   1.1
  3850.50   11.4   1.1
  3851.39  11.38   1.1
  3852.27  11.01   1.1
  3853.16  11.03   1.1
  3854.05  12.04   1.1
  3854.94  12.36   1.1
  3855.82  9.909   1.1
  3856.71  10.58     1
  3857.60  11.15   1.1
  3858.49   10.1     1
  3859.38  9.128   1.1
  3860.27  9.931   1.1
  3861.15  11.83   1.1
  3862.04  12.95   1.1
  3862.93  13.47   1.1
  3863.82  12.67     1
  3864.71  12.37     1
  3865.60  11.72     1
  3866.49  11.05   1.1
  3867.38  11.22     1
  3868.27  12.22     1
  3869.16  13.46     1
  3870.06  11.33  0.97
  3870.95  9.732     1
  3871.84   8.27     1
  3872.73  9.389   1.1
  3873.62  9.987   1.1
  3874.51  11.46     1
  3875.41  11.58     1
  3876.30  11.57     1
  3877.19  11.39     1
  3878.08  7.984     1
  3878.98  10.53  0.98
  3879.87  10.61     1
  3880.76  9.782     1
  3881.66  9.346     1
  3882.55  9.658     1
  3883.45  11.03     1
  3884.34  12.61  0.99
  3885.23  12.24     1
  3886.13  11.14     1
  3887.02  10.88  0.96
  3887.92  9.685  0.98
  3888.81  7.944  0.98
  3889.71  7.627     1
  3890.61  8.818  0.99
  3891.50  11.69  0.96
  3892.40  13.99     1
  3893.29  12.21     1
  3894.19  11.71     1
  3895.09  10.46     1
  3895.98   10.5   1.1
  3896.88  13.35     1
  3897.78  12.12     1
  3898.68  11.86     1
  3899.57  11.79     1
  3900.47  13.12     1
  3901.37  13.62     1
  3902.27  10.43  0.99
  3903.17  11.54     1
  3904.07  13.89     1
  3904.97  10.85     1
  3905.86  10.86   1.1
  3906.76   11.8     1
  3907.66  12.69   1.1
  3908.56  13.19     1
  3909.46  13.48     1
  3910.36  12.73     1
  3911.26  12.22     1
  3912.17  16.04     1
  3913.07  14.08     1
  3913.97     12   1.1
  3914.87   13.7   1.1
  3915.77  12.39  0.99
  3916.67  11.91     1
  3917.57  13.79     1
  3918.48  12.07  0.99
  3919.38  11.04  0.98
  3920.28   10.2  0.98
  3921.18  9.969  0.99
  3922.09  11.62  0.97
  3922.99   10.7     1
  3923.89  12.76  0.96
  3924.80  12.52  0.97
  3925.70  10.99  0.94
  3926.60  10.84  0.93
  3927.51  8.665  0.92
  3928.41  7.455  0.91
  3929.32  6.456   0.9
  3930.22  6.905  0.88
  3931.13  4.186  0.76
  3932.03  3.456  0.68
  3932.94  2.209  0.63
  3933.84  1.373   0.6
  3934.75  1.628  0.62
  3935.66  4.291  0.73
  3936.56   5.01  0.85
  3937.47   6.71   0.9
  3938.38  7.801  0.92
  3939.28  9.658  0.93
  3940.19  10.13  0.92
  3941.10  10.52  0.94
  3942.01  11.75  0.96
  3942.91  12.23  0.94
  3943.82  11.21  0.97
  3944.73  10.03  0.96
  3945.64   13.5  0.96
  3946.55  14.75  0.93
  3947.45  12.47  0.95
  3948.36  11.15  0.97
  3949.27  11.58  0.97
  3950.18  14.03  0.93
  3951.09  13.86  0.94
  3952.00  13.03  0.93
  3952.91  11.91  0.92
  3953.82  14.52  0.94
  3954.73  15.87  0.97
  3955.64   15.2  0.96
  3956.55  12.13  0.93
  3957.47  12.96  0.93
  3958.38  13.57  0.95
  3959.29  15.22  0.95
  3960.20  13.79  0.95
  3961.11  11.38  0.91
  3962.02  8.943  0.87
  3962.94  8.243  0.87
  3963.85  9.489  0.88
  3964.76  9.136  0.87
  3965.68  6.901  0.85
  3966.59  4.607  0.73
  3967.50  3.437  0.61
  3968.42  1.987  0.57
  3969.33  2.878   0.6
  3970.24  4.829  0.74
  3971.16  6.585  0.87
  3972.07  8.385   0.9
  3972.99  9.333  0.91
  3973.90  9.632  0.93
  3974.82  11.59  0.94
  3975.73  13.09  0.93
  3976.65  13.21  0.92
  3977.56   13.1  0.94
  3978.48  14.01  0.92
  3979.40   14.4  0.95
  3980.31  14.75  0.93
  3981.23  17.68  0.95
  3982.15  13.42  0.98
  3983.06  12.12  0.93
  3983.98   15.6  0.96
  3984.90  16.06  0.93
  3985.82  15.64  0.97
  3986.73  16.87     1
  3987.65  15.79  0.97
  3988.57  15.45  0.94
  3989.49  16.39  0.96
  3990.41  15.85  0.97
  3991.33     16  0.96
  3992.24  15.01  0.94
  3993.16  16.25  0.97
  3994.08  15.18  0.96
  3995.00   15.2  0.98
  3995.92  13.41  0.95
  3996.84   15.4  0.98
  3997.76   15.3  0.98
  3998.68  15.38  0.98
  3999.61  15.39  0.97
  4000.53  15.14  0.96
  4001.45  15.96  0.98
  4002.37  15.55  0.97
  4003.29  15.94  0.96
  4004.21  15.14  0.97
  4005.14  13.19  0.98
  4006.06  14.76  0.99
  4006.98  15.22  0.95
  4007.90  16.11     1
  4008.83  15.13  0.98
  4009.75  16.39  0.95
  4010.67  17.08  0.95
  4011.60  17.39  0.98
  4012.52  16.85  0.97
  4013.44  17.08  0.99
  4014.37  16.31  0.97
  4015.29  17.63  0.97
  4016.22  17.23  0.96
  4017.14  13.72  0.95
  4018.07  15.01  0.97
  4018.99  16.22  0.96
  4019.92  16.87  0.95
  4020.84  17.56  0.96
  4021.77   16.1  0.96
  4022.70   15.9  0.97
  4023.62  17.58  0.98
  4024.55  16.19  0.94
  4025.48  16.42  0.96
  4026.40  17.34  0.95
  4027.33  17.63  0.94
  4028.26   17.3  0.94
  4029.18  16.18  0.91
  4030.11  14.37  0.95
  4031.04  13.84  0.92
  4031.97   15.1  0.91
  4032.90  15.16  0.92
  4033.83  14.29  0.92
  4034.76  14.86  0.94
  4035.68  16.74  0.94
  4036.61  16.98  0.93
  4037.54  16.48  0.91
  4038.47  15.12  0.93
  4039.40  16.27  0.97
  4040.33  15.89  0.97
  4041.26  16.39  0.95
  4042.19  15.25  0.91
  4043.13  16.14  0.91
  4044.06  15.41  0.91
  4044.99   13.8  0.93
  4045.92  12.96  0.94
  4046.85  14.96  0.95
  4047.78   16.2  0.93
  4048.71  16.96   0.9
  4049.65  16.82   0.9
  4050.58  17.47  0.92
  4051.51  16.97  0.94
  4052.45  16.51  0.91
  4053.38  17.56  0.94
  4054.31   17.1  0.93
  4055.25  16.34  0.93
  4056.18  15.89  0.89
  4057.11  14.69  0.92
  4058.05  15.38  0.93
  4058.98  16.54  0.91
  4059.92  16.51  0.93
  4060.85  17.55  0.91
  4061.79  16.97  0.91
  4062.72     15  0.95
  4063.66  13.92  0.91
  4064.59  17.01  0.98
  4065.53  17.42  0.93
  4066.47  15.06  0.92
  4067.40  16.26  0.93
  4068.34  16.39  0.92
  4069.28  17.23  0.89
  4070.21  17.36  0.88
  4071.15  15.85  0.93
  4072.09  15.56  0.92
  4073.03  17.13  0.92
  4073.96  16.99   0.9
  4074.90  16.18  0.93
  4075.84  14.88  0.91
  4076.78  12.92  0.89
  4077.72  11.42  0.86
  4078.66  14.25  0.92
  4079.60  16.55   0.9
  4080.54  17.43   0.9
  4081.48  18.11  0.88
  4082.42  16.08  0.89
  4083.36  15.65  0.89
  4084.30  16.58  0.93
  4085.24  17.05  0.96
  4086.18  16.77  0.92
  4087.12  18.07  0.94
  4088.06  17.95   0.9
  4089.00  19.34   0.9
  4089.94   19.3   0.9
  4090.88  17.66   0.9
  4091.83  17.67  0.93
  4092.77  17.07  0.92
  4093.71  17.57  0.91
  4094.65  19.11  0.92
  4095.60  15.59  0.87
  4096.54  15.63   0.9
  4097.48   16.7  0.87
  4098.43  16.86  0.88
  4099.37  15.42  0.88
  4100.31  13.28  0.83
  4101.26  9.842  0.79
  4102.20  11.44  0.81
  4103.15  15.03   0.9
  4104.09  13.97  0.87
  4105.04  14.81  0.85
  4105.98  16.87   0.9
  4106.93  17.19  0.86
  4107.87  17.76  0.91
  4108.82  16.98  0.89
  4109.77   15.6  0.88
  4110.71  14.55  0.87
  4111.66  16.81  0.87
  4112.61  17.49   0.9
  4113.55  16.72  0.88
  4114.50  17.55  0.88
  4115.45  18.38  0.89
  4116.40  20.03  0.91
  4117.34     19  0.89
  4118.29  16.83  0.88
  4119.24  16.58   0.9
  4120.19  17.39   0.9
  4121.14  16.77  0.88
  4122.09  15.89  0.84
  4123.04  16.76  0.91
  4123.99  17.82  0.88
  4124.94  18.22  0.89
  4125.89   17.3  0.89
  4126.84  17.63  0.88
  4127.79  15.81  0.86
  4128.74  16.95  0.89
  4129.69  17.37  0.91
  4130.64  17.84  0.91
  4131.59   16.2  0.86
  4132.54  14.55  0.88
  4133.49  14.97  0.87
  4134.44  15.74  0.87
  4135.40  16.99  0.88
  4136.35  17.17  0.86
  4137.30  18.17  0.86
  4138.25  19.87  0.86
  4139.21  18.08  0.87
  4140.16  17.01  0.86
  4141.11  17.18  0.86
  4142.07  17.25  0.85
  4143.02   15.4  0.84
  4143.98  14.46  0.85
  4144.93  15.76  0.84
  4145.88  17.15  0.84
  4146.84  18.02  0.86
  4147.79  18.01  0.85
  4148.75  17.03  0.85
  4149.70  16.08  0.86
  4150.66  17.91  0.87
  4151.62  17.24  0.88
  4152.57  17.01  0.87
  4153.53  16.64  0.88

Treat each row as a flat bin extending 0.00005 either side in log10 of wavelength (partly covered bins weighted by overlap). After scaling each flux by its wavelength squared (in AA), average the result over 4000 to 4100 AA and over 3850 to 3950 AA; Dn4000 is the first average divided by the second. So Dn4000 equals 1.63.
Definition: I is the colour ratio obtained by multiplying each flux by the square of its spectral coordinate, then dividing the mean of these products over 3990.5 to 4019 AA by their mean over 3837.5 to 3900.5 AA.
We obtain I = 1.5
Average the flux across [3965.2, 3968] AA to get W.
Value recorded 4.95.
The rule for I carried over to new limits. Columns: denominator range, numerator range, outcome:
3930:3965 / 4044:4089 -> 1.68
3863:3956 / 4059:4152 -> 1.68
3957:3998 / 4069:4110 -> 1.40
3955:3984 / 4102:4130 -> 1.69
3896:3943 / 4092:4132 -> 1.77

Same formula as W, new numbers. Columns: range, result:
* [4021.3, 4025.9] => 16.4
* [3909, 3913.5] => 13.7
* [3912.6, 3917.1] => 12.9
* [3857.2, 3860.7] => 10.1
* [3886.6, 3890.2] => 9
